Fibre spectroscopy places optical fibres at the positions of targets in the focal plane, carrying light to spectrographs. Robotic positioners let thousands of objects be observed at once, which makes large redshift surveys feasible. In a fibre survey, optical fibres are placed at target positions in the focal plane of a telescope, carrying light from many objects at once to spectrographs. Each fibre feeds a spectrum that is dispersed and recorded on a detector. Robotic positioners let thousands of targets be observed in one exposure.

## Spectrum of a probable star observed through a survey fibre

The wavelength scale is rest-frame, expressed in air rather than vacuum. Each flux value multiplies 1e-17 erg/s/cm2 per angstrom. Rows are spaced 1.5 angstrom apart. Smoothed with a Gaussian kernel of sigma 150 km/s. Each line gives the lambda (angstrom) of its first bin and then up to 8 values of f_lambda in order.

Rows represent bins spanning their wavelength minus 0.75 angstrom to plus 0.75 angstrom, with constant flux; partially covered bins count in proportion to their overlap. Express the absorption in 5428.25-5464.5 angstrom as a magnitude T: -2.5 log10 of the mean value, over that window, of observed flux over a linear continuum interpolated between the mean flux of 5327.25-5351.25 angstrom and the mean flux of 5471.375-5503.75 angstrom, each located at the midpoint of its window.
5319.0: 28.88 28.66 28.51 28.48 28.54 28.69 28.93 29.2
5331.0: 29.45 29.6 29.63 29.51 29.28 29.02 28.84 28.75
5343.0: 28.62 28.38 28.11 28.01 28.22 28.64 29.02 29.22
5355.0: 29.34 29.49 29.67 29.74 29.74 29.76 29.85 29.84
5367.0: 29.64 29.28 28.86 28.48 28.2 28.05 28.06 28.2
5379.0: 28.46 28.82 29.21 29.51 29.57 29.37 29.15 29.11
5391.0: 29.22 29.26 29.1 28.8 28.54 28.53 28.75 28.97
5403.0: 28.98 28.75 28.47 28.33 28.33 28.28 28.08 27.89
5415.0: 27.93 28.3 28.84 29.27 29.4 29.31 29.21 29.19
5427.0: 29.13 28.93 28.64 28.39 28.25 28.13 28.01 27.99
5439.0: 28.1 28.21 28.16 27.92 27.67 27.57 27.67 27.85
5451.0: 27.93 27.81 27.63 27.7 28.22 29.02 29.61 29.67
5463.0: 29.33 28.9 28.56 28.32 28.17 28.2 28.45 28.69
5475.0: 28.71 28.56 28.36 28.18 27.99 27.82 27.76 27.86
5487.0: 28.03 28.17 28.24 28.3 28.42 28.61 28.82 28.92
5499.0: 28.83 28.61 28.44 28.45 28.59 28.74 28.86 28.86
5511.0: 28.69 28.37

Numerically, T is 0.01 mag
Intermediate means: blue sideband 28.9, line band 28.3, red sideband 28.4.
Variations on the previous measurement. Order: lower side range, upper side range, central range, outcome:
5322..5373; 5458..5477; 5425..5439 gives 0.01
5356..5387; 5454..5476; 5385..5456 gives 0.01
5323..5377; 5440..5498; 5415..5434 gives -0.01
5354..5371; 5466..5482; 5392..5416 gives 0.02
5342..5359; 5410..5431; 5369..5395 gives 0.00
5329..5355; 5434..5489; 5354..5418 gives -0.01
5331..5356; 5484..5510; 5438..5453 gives 0.03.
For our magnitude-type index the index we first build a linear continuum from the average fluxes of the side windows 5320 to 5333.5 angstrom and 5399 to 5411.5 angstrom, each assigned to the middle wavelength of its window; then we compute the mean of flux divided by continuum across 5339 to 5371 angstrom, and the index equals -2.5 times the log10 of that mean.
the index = -0.01 mag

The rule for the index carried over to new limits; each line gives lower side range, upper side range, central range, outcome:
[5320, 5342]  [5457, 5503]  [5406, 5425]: 0.00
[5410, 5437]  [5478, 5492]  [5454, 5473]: -0.01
